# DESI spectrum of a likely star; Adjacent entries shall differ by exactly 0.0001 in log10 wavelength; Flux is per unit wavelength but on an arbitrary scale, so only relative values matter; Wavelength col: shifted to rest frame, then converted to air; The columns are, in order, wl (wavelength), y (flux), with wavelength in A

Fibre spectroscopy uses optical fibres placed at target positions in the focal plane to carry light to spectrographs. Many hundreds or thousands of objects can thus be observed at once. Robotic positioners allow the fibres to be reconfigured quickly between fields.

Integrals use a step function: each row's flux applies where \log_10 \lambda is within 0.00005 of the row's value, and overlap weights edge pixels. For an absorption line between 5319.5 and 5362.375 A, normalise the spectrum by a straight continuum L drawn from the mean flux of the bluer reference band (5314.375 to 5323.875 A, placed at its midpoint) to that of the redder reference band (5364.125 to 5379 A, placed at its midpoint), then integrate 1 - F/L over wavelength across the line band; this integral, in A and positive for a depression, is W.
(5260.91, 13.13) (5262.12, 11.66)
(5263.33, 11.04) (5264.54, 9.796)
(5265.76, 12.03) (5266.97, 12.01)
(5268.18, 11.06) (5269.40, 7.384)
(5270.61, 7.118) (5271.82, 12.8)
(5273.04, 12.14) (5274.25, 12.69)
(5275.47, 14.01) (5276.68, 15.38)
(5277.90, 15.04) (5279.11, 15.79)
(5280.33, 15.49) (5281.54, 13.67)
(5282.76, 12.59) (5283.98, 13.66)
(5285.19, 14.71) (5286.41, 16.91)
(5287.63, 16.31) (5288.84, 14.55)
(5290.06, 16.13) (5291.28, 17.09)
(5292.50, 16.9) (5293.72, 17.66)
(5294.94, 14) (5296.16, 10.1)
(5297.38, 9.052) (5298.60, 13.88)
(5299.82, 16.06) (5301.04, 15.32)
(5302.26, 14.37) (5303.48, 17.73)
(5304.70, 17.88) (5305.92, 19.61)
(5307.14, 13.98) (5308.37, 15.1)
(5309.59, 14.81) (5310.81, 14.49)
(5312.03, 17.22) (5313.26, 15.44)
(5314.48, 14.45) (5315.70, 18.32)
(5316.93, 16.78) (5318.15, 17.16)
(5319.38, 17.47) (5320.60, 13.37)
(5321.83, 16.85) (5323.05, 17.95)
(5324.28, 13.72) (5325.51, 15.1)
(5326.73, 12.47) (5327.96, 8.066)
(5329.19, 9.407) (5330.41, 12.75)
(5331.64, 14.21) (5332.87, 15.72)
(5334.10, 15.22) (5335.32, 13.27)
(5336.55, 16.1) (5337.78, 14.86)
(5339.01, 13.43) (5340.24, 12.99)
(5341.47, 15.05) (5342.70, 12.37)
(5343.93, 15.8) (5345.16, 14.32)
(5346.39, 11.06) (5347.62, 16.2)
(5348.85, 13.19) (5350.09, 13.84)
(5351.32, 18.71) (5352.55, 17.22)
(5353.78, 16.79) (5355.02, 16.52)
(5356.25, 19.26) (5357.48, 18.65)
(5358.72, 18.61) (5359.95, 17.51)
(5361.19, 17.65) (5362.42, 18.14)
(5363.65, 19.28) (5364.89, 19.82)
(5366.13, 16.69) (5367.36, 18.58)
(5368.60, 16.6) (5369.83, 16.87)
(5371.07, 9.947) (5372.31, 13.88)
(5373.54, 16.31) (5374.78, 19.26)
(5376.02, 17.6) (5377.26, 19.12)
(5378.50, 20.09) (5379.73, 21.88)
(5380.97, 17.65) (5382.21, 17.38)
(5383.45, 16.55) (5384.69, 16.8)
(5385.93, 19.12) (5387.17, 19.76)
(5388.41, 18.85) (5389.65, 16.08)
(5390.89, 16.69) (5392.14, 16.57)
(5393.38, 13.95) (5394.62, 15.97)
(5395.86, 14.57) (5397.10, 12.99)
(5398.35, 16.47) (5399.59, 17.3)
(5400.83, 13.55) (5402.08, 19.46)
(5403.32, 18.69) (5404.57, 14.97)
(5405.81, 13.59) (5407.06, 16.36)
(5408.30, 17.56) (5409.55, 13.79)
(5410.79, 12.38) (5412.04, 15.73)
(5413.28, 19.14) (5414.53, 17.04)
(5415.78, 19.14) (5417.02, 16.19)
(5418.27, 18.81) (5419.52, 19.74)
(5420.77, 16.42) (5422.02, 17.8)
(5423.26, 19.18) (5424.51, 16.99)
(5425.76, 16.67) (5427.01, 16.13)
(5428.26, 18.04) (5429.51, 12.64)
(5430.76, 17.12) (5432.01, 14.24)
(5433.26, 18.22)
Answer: 4.5 A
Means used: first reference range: 16.6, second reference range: 17.1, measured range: 15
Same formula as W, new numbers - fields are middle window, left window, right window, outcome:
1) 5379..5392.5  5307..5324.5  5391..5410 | -1.9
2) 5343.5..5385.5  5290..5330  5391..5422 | -3.3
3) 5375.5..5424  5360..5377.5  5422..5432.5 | -0.8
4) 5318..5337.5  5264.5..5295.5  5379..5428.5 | 1.0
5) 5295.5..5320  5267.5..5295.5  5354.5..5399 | -0.8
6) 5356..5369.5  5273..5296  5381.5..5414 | -2.0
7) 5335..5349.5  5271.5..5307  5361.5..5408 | 1.8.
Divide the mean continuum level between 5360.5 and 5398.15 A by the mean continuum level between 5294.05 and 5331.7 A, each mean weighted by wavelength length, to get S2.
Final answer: 1.2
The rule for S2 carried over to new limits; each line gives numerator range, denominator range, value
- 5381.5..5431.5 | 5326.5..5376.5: 1.07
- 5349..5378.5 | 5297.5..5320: 1.08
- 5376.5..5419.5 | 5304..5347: 1.15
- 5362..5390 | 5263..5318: 1.23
